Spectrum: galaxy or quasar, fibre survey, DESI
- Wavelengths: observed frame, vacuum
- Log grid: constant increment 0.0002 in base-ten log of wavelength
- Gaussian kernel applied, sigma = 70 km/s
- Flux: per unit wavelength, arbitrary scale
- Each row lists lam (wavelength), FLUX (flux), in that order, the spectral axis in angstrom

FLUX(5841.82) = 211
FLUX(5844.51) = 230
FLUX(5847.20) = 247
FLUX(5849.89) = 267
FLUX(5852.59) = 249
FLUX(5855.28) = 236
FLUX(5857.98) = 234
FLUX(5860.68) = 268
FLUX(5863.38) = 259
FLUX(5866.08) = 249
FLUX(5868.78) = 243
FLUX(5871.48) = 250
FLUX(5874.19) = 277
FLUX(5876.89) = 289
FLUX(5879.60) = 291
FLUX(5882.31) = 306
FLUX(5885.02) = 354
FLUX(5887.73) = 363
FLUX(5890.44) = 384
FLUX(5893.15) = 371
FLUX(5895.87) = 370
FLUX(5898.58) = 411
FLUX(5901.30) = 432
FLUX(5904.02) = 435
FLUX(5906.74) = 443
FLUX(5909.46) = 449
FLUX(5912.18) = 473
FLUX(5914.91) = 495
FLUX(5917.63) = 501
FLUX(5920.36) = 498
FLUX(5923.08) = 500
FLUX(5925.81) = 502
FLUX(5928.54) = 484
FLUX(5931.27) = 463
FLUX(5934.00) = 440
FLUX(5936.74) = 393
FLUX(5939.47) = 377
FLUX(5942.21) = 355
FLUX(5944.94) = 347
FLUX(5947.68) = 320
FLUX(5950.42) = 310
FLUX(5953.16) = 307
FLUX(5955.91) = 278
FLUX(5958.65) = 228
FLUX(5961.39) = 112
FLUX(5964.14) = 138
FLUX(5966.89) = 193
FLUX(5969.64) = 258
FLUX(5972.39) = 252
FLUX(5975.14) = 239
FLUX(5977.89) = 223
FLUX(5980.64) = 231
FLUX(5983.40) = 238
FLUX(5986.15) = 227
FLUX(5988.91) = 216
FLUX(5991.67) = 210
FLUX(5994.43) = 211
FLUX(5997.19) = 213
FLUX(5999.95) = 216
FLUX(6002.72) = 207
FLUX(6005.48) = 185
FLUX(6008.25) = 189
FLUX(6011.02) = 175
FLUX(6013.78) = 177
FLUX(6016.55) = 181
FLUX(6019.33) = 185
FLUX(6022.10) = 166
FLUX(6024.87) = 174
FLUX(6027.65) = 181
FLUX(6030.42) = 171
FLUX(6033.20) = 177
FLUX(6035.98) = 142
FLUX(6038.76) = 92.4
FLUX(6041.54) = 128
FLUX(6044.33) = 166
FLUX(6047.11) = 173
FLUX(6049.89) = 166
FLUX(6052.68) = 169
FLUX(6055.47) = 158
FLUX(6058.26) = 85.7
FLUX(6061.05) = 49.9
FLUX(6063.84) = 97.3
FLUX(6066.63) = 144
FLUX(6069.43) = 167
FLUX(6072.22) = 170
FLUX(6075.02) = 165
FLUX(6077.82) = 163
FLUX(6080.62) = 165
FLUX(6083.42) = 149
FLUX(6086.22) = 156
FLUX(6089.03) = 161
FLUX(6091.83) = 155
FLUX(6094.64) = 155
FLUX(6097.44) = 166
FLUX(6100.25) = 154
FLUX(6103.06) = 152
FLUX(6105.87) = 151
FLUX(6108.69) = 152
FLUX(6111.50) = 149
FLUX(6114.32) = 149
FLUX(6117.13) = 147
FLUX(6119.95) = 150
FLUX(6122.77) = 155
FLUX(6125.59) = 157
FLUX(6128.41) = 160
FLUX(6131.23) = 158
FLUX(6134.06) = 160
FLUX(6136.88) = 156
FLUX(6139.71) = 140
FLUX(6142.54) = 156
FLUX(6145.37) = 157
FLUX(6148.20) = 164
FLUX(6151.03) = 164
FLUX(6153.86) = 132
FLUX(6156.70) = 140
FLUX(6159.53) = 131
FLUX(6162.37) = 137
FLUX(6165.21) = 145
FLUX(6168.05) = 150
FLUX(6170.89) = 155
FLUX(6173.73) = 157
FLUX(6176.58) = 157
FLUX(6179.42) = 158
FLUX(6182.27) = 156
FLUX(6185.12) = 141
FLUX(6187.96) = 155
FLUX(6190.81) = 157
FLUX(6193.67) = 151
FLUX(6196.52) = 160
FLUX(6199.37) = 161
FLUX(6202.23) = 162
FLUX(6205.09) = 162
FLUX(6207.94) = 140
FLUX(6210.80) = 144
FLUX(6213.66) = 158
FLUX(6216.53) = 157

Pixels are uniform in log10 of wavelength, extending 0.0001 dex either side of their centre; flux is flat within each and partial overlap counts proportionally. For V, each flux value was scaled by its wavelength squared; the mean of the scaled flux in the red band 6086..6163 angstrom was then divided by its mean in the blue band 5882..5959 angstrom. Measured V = 0.40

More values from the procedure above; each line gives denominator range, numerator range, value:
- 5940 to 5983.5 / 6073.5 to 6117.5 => 0.64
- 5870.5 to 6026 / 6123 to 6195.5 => 0.53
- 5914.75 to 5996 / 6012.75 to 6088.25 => 0.50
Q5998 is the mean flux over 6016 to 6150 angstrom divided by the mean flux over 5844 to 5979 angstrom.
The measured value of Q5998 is 0.46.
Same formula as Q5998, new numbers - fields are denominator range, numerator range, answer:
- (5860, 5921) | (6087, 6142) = 0.42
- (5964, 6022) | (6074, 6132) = 0.75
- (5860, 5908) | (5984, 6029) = 0.58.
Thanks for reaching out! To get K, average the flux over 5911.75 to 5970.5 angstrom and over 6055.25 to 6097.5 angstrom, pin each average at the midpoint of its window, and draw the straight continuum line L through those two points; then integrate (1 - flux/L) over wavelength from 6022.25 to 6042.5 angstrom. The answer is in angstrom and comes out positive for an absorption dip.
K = 5.8 angstrom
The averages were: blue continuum 361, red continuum 143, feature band 154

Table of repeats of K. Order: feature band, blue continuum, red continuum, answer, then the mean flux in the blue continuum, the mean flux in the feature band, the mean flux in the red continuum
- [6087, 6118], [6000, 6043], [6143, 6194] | 1.1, 170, 154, 150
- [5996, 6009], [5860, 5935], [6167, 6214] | 4.3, 387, 202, 154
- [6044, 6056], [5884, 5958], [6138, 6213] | 4.8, 408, 167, 151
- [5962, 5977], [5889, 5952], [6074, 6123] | 5.9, 424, 211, 155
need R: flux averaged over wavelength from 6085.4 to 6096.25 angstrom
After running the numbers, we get 157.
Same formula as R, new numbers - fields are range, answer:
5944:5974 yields 248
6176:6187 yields 153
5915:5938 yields 474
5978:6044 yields 187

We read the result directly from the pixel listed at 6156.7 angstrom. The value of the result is 140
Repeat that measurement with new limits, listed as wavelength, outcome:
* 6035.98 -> 142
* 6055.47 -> 158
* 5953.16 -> 307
